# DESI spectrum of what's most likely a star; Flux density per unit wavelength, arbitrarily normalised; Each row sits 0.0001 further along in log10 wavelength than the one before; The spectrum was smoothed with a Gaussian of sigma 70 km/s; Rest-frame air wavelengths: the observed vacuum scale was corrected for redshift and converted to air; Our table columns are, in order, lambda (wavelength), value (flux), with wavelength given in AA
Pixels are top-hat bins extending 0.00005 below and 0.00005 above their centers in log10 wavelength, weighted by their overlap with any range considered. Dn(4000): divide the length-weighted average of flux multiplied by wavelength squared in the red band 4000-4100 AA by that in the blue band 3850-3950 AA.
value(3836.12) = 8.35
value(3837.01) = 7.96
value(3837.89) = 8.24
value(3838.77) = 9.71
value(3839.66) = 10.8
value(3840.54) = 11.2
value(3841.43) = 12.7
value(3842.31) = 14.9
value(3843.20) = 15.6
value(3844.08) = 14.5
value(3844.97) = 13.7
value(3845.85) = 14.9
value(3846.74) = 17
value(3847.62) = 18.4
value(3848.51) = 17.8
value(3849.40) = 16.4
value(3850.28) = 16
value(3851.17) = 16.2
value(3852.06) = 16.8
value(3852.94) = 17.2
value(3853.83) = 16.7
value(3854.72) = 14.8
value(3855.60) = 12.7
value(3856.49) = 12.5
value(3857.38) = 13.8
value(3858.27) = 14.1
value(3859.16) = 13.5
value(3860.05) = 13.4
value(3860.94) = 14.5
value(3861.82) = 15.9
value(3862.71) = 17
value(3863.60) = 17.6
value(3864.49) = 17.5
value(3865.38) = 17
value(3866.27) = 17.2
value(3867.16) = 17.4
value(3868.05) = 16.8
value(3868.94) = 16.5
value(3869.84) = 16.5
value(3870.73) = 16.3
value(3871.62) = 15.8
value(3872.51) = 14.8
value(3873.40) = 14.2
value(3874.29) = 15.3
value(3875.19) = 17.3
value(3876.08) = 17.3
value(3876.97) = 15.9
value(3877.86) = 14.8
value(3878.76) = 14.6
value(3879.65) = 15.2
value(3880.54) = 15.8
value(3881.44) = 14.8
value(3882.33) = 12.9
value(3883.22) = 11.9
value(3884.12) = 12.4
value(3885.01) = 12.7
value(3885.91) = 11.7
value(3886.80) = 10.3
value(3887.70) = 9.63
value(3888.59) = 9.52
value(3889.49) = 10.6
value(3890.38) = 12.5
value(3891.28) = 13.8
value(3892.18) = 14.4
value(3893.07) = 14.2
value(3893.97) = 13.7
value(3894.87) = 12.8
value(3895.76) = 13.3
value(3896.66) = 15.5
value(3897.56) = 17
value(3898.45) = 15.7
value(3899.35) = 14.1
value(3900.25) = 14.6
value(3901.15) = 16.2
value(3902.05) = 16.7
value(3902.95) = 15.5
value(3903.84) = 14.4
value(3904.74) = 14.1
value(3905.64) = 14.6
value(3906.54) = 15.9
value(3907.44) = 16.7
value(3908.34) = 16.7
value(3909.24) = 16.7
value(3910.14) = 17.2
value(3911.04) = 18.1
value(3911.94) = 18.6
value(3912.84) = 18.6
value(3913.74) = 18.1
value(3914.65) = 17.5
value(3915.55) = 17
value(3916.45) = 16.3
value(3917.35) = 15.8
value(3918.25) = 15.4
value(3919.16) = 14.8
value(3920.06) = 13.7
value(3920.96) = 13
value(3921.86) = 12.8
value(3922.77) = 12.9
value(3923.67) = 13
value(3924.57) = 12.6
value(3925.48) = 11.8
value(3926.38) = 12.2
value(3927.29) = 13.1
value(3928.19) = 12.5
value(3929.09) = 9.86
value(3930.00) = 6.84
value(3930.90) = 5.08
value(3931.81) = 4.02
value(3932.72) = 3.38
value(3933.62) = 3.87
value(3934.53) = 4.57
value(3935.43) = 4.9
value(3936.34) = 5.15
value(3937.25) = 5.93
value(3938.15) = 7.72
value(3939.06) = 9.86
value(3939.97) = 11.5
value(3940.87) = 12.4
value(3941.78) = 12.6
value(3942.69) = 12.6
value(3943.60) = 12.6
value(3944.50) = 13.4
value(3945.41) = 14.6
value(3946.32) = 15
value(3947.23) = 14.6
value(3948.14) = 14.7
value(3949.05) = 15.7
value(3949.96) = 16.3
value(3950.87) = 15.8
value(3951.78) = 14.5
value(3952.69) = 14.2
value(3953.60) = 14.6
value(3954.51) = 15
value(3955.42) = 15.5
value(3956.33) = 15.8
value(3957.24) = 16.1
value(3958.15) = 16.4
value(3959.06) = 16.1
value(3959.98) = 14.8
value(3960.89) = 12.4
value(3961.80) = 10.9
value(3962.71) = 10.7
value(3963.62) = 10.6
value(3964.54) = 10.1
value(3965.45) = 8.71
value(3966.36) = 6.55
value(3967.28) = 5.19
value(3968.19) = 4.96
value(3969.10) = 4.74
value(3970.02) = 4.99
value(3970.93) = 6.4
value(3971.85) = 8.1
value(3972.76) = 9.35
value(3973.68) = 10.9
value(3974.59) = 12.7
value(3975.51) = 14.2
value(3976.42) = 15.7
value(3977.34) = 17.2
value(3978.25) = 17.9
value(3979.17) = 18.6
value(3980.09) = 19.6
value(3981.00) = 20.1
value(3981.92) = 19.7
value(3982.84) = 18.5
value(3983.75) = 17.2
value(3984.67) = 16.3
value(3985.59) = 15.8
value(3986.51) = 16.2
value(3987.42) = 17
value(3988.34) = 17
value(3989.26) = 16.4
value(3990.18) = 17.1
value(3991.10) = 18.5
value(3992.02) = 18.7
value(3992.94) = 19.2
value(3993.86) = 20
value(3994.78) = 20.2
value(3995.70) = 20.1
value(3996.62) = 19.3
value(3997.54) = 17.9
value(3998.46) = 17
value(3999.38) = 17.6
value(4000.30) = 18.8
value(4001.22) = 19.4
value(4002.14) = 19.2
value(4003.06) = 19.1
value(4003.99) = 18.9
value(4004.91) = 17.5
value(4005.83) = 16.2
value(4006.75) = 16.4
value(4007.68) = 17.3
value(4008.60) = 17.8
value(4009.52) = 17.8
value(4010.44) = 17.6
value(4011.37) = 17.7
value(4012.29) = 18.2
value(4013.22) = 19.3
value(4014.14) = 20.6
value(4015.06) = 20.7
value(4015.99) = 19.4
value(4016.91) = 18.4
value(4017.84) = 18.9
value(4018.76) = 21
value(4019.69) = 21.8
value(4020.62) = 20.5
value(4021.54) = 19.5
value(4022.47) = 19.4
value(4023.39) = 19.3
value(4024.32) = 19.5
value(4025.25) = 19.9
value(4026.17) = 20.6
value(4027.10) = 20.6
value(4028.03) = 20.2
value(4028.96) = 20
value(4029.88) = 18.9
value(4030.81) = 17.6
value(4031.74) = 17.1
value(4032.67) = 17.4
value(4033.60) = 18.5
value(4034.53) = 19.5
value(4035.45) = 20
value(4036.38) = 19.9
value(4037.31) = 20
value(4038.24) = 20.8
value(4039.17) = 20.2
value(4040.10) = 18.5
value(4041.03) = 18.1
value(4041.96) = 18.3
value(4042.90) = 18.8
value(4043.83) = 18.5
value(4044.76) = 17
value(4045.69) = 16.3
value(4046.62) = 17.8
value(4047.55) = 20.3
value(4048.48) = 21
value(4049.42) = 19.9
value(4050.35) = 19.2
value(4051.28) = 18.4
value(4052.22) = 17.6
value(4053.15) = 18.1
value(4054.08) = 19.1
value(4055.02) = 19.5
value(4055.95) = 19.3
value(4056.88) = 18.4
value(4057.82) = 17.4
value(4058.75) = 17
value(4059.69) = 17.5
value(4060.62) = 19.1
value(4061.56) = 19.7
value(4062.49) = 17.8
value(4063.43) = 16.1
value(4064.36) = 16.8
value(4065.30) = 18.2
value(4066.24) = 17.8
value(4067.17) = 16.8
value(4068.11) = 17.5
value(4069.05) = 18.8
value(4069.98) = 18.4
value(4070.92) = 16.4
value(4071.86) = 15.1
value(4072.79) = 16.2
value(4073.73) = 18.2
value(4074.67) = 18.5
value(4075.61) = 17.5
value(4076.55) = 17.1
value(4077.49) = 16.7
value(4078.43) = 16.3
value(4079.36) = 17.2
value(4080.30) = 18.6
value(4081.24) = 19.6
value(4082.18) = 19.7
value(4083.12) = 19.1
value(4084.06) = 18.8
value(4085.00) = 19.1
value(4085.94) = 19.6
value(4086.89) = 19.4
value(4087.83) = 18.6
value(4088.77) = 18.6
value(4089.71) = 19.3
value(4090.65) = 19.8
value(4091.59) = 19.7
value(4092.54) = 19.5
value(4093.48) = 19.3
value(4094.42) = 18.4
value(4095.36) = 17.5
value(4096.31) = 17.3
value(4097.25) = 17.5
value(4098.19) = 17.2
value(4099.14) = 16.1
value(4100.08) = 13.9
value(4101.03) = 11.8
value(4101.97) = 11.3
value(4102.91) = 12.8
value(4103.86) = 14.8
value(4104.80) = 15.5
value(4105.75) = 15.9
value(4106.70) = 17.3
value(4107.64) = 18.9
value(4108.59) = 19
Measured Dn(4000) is 1.5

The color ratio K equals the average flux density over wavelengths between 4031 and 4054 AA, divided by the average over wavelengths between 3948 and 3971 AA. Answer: 1.6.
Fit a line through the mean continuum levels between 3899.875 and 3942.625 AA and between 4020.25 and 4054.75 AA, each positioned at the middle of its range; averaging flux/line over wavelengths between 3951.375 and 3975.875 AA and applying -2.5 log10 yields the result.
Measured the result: 0.304 mag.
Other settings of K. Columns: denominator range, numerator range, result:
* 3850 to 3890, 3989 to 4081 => 1.25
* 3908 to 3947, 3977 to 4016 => 1.50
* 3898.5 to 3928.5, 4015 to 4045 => 1.27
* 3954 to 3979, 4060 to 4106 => 1.50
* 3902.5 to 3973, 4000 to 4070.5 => 1.52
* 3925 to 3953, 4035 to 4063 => 1.76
